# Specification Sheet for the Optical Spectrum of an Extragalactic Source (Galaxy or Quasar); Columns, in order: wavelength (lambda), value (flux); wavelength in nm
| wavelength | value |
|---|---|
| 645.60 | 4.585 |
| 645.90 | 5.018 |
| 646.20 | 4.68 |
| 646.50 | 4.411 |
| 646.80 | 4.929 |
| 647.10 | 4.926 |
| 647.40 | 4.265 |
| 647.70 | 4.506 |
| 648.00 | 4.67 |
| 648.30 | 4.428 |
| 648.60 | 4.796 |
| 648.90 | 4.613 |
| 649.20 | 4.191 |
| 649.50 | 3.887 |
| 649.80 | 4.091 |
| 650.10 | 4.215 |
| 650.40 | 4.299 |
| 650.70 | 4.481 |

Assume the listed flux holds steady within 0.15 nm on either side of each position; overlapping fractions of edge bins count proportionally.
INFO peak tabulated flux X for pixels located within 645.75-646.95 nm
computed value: 5.018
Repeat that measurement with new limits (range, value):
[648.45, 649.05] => 4.796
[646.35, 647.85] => 4.929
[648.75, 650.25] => 4.613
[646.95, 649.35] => 4.926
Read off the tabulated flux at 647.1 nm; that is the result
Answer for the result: 4.926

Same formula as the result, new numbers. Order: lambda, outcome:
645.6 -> 4.585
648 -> 4.67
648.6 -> 4.796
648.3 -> 4.428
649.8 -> 4.091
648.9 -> 4.613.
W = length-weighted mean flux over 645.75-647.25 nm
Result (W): 4.79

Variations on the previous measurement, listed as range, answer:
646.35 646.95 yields 4.67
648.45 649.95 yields 4.32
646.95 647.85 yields 4.57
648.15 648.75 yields 4.61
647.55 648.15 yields 4.59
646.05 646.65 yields 4.55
